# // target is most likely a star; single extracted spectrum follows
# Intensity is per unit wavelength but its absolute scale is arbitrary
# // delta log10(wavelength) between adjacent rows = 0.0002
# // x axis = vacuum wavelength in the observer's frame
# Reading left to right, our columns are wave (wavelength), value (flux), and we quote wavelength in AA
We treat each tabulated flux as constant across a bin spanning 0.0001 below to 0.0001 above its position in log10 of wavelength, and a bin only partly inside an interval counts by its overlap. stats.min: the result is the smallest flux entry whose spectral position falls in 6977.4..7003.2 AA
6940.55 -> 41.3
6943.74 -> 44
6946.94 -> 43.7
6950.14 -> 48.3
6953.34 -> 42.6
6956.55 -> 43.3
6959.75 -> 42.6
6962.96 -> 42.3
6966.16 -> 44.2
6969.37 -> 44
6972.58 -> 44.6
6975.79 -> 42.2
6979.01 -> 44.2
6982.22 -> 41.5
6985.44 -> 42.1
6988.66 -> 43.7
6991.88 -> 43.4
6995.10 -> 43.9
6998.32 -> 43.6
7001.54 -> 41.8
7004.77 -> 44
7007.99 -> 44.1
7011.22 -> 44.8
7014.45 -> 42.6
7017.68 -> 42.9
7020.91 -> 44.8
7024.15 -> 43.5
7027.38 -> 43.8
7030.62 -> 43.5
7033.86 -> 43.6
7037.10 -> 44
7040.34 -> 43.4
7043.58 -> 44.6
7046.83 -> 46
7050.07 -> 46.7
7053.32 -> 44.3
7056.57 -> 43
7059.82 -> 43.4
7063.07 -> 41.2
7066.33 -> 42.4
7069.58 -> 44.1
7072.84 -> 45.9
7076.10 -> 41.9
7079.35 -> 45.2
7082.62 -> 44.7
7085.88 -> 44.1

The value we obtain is 41.5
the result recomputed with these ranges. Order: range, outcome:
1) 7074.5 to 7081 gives 41.9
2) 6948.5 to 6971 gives 42.3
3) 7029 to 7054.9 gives 43.4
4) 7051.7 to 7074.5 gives 41.2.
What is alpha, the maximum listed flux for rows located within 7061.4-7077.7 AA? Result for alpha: 45.9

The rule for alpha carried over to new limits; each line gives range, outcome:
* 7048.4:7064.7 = 46.7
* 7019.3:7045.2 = 44.8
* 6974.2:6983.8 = 44.2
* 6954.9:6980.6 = 44.6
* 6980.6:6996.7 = 43.9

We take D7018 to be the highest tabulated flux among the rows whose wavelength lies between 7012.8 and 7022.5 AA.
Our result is 44.8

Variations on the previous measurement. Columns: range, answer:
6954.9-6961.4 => 43.3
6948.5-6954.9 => 48.3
